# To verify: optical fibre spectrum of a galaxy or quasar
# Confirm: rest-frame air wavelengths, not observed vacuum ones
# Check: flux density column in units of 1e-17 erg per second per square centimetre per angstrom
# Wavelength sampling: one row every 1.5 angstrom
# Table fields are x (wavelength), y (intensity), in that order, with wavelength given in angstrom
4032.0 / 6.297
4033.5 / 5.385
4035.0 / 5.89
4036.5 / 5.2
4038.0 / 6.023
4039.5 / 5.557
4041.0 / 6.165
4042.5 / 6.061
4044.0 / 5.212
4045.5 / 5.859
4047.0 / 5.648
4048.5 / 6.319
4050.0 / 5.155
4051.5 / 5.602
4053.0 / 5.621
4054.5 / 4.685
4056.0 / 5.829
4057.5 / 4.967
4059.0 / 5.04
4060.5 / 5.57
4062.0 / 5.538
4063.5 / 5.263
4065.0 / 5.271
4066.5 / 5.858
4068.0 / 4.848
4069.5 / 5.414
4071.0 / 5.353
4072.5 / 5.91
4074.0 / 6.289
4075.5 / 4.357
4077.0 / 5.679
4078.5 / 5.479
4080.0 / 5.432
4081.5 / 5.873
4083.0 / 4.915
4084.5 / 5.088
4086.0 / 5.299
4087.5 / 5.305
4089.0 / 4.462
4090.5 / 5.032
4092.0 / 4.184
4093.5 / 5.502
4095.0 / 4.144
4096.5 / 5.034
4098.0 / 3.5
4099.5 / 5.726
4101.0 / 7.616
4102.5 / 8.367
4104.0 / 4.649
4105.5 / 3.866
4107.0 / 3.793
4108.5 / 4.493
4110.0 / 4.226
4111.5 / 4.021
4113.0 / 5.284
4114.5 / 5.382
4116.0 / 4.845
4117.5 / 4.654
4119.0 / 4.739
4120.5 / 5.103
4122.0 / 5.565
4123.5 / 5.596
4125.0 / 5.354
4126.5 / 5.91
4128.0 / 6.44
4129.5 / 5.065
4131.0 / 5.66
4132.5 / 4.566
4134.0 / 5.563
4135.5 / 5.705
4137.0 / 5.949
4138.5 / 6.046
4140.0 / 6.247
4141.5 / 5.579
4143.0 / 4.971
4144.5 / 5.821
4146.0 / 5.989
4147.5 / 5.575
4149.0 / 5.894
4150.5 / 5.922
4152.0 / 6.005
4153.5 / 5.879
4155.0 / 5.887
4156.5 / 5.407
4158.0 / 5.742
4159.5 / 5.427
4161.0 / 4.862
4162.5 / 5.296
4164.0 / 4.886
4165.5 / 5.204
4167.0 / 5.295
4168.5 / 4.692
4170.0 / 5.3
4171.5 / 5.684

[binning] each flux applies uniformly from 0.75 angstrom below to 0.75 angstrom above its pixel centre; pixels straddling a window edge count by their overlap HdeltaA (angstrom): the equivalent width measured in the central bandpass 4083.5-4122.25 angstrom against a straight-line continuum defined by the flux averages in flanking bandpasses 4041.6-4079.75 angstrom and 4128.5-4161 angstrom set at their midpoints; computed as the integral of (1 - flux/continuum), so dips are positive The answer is 4.00 angstrom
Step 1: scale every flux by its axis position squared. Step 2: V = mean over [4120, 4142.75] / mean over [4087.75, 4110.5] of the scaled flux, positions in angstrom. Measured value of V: 1.14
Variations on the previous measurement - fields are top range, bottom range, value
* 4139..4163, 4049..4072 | 1.11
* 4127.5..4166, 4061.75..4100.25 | 1.12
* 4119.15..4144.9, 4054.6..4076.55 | 1.07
